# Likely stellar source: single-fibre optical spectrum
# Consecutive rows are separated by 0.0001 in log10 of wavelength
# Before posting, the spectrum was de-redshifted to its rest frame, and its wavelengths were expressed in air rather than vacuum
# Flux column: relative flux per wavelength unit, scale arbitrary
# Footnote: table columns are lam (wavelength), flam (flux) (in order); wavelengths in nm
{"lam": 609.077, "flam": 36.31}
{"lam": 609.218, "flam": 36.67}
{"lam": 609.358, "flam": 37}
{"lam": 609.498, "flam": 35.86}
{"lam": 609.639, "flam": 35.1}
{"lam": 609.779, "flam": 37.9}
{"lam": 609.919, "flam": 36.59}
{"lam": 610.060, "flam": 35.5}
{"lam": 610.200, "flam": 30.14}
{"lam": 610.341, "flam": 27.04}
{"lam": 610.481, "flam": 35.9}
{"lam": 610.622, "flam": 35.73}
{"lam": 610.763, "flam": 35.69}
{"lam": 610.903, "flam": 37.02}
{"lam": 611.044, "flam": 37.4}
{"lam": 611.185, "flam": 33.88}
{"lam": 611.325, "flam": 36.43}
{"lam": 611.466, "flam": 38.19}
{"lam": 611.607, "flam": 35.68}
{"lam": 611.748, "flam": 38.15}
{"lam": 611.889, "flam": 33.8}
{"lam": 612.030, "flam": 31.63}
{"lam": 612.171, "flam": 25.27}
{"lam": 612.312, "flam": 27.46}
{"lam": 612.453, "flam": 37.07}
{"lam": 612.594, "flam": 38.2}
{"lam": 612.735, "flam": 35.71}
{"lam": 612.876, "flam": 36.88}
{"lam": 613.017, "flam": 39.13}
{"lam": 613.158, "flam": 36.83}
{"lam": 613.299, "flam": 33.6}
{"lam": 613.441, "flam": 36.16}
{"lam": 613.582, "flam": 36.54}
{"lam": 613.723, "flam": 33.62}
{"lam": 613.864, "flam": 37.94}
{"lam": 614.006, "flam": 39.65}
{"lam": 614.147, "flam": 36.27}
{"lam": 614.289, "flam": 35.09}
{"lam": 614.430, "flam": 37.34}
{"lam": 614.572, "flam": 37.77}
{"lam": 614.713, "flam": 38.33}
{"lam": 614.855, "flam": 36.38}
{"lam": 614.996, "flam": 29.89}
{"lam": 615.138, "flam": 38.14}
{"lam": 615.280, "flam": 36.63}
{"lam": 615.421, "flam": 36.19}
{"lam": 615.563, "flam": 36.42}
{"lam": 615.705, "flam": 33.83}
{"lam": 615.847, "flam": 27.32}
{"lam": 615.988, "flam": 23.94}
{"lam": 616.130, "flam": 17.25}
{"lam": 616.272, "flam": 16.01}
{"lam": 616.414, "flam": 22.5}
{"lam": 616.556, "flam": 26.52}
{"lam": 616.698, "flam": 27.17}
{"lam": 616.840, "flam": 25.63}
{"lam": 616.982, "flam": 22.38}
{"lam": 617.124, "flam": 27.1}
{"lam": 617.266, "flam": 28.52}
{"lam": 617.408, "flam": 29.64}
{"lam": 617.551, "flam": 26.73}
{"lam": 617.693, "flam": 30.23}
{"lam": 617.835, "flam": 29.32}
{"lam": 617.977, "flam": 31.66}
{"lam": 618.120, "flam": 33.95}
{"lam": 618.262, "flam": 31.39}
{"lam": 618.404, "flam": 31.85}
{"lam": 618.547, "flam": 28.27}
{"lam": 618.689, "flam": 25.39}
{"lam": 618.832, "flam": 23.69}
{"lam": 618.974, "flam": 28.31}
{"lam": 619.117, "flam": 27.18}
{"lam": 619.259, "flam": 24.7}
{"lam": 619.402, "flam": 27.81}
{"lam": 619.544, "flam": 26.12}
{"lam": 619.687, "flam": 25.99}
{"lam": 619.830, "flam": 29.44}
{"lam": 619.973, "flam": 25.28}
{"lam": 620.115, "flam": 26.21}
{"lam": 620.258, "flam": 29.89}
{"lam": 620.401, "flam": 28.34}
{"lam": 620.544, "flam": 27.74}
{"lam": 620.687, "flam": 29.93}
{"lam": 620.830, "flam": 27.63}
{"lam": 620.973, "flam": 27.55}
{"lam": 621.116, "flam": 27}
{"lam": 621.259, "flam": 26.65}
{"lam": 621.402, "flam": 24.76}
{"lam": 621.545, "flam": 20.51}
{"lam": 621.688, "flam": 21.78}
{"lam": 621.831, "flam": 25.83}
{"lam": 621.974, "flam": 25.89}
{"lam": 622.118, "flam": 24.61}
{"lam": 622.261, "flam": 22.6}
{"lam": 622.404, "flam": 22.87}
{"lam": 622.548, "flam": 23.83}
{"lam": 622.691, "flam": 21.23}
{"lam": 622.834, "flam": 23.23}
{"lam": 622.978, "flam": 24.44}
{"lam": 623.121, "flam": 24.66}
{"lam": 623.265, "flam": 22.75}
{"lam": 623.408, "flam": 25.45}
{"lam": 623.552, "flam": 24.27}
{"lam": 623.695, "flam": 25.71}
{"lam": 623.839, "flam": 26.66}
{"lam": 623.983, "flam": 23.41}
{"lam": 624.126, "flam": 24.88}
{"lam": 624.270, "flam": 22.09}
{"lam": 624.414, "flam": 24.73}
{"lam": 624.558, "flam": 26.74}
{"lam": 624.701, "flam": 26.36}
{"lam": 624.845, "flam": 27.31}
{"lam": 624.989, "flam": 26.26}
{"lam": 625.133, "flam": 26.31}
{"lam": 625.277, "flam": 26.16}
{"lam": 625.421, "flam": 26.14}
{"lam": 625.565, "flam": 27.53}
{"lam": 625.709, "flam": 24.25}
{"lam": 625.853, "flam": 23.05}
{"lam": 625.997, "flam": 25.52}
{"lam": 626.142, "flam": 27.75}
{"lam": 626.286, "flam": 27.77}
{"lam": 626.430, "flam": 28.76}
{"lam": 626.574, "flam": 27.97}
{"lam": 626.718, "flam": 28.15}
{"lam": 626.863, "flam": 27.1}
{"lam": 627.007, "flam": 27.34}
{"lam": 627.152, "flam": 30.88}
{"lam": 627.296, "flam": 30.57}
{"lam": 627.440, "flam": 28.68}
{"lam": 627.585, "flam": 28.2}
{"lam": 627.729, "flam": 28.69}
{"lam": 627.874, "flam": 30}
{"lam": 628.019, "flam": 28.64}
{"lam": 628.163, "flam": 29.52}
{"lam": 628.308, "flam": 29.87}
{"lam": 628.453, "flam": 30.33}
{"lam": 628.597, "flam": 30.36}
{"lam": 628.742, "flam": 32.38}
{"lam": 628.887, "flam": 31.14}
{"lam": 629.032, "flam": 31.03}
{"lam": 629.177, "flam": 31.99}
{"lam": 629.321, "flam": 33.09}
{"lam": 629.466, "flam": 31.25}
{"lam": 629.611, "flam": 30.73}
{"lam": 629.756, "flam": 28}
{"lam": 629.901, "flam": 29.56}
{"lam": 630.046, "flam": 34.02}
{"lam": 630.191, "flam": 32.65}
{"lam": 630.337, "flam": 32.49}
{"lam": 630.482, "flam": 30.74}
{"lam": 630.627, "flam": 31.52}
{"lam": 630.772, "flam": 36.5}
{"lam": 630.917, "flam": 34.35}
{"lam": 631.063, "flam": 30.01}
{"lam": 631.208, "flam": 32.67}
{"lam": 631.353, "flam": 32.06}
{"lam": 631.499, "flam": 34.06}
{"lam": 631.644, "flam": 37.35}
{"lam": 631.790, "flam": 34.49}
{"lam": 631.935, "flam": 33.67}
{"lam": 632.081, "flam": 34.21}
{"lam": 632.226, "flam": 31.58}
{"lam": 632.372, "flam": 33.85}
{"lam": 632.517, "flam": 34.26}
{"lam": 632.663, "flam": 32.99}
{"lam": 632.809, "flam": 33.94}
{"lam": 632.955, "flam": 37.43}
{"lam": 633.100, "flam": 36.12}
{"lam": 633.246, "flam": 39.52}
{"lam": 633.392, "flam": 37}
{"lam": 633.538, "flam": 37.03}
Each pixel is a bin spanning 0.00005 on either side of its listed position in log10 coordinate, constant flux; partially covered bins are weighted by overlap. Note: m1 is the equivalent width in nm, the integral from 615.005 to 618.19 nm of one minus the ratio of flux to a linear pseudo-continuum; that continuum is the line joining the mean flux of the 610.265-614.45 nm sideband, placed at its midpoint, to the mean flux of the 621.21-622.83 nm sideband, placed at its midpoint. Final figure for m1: 0.173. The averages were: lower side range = 35.3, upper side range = 23.6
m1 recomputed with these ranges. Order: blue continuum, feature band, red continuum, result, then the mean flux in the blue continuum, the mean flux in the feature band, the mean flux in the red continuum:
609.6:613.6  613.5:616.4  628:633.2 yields 0.13 nm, 35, 33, 32.6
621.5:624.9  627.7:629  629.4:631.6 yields -0.02 nm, 24.3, 30.2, 32.1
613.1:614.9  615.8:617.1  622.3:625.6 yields 0.40 nm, 36.6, 23.3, 24.9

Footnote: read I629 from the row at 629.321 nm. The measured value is 33.09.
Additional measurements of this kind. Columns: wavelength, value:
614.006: 39.65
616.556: 26.52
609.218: 36.67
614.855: 36.38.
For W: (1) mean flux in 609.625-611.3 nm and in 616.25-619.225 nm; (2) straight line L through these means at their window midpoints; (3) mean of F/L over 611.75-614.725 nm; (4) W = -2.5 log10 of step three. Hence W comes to -0.112 mag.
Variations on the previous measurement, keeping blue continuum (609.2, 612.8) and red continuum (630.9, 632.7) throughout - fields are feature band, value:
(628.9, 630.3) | 0.07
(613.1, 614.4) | -0.05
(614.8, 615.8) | -0.02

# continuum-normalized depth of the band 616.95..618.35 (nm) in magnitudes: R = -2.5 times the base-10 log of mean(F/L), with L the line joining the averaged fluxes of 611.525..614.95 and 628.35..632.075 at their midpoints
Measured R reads 0.18 mag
